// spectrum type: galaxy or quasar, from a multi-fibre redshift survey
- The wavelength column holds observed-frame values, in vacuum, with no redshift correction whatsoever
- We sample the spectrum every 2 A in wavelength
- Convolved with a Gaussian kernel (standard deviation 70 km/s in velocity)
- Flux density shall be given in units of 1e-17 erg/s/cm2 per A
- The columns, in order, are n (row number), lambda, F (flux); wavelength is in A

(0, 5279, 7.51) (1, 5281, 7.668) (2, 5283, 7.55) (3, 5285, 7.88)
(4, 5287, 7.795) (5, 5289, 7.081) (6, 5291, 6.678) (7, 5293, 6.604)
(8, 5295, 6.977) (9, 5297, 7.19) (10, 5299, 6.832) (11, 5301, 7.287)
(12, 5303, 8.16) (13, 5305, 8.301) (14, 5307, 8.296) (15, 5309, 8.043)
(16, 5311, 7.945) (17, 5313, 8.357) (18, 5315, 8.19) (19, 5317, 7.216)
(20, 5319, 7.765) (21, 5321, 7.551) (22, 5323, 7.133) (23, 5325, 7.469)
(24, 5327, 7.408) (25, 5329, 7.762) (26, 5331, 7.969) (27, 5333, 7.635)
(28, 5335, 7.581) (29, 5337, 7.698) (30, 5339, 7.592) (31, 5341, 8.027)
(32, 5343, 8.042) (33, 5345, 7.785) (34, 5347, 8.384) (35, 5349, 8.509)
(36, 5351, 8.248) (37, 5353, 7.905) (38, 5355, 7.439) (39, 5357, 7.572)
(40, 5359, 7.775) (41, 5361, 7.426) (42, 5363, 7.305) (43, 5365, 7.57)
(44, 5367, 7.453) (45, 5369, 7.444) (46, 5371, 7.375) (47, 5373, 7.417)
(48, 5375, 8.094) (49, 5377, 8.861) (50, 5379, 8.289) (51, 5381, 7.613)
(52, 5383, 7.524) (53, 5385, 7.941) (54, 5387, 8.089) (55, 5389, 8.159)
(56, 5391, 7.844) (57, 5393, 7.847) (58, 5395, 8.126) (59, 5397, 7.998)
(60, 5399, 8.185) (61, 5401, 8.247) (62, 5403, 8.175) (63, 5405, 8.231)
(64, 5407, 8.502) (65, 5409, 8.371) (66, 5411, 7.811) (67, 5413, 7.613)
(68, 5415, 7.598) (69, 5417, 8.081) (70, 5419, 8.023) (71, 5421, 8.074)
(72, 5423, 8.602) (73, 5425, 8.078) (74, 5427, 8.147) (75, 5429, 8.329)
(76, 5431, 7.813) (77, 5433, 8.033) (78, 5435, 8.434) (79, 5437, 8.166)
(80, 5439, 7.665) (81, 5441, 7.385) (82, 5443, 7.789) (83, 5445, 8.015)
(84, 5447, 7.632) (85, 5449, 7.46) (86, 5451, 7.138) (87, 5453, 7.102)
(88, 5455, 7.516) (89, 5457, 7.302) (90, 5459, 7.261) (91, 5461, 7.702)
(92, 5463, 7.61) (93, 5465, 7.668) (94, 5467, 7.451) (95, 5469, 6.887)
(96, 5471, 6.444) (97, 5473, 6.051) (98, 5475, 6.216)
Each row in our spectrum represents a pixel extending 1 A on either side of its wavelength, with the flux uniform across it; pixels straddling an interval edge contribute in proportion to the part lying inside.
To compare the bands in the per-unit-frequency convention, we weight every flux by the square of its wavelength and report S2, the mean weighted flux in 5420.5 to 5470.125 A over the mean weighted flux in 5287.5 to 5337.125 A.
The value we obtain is 1.07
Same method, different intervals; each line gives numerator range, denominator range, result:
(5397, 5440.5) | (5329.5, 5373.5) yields 1.07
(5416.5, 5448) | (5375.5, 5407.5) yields 1.01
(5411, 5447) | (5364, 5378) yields 1.05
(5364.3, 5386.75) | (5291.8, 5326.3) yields 1.05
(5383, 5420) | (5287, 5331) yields 1.10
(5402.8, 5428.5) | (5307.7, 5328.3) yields 1.09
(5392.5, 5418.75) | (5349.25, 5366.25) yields 1.07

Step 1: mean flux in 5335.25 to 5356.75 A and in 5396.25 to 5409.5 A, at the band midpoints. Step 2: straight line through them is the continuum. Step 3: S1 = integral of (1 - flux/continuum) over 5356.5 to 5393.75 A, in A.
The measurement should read 1.5 A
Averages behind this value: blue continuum 7.94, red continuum 8.24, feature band 7.77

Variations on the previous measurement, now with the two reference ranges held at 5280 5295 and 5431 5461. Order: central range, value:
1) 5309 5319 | -0.8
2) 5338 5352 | -1.2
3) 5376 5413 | -2.7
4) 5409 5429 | -1.2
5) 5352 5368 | -0.2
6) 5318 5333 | -0.4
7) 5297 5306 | -0.3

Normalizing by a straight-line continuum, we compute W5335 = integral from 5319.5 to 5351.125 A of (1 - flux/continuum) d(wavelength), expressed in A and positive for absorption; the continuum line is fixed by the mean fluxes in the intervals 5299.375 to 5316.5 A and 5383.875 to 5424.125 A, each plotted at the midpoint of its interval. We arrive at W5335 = 0.9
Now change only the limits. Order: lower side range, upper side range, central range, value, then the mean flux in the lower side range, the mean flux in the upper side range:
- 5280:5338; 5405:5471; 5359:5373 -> 0.40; 7.59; 7.78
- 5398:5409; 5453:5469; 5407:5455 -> -0.08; 8.28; 7.44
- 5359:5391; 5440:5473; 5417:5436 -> -1.66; 7.77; 7.36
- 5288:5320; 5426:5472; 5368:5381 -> -0.53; 7.56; 7.61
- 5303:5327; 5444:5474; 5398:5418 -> -1.61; 7.84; 7.28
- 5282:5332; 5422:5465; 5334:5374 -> -0.44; 7.58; 7.77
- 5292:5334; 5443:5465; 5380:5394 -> -0.56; 7.62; 7.5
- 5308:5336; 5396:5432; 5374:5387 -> -0.15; 7.72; 8.1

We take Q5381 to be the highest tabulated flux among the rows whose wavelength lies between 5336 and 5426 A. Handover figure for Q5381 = 8.861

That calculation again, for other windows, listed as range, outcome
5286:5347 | 8.384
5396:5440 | 8.602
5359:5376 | 8.094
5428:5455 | 8.434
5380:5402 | 8.247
